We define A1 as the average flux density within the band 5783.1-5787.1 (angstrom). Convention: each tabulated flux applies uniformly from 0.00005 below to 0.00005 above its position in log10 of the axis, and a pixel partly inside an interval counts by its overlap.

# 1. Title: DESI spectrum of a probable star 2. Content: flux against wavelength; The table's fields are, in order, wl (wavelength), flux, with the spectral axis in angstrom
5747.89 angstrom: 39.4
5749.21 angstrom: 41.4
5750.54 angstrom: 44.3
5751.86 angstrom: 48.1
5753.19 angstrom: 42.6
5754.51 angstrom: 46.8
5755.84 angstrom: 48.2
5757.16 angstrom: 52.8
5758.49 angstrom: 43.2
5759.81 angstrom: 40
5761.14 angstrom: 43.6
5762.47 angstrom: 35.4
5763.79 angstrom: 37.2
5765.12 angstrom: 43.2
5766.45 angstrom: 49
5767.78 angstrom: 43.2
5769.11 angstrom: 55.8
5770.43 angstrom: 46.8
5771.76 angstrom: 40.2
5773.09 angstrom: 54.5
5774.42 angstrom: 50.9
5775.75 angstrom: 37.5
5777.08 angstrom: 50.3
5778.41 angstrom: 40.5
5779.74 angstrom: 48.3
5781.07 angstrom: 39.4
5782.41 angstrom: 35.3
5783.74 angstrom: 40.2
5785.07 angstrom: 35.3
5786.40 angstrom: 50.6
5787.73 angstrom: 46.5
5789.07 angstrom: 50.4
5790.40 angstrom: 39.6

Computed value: 42.2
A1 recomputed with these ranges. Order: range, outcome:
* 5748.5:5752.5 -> 44.5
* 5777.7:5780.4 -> 44.5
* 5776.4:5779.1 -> 45.4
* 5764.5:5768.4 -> 45.1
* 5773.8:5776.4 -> 44.1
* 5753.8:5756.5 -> 47.5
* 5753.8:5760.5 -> 46.2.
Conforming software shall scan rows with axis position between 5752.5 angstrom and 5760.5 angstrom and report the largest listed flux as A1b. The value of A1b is 52.8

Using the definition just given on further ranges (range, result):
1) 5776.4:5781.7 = 50.3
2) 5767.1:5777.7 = 55.8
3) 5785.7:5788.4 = 50.6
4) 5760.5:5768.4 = 49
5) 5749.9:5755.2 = 48.1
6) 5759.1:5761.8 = 43.6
